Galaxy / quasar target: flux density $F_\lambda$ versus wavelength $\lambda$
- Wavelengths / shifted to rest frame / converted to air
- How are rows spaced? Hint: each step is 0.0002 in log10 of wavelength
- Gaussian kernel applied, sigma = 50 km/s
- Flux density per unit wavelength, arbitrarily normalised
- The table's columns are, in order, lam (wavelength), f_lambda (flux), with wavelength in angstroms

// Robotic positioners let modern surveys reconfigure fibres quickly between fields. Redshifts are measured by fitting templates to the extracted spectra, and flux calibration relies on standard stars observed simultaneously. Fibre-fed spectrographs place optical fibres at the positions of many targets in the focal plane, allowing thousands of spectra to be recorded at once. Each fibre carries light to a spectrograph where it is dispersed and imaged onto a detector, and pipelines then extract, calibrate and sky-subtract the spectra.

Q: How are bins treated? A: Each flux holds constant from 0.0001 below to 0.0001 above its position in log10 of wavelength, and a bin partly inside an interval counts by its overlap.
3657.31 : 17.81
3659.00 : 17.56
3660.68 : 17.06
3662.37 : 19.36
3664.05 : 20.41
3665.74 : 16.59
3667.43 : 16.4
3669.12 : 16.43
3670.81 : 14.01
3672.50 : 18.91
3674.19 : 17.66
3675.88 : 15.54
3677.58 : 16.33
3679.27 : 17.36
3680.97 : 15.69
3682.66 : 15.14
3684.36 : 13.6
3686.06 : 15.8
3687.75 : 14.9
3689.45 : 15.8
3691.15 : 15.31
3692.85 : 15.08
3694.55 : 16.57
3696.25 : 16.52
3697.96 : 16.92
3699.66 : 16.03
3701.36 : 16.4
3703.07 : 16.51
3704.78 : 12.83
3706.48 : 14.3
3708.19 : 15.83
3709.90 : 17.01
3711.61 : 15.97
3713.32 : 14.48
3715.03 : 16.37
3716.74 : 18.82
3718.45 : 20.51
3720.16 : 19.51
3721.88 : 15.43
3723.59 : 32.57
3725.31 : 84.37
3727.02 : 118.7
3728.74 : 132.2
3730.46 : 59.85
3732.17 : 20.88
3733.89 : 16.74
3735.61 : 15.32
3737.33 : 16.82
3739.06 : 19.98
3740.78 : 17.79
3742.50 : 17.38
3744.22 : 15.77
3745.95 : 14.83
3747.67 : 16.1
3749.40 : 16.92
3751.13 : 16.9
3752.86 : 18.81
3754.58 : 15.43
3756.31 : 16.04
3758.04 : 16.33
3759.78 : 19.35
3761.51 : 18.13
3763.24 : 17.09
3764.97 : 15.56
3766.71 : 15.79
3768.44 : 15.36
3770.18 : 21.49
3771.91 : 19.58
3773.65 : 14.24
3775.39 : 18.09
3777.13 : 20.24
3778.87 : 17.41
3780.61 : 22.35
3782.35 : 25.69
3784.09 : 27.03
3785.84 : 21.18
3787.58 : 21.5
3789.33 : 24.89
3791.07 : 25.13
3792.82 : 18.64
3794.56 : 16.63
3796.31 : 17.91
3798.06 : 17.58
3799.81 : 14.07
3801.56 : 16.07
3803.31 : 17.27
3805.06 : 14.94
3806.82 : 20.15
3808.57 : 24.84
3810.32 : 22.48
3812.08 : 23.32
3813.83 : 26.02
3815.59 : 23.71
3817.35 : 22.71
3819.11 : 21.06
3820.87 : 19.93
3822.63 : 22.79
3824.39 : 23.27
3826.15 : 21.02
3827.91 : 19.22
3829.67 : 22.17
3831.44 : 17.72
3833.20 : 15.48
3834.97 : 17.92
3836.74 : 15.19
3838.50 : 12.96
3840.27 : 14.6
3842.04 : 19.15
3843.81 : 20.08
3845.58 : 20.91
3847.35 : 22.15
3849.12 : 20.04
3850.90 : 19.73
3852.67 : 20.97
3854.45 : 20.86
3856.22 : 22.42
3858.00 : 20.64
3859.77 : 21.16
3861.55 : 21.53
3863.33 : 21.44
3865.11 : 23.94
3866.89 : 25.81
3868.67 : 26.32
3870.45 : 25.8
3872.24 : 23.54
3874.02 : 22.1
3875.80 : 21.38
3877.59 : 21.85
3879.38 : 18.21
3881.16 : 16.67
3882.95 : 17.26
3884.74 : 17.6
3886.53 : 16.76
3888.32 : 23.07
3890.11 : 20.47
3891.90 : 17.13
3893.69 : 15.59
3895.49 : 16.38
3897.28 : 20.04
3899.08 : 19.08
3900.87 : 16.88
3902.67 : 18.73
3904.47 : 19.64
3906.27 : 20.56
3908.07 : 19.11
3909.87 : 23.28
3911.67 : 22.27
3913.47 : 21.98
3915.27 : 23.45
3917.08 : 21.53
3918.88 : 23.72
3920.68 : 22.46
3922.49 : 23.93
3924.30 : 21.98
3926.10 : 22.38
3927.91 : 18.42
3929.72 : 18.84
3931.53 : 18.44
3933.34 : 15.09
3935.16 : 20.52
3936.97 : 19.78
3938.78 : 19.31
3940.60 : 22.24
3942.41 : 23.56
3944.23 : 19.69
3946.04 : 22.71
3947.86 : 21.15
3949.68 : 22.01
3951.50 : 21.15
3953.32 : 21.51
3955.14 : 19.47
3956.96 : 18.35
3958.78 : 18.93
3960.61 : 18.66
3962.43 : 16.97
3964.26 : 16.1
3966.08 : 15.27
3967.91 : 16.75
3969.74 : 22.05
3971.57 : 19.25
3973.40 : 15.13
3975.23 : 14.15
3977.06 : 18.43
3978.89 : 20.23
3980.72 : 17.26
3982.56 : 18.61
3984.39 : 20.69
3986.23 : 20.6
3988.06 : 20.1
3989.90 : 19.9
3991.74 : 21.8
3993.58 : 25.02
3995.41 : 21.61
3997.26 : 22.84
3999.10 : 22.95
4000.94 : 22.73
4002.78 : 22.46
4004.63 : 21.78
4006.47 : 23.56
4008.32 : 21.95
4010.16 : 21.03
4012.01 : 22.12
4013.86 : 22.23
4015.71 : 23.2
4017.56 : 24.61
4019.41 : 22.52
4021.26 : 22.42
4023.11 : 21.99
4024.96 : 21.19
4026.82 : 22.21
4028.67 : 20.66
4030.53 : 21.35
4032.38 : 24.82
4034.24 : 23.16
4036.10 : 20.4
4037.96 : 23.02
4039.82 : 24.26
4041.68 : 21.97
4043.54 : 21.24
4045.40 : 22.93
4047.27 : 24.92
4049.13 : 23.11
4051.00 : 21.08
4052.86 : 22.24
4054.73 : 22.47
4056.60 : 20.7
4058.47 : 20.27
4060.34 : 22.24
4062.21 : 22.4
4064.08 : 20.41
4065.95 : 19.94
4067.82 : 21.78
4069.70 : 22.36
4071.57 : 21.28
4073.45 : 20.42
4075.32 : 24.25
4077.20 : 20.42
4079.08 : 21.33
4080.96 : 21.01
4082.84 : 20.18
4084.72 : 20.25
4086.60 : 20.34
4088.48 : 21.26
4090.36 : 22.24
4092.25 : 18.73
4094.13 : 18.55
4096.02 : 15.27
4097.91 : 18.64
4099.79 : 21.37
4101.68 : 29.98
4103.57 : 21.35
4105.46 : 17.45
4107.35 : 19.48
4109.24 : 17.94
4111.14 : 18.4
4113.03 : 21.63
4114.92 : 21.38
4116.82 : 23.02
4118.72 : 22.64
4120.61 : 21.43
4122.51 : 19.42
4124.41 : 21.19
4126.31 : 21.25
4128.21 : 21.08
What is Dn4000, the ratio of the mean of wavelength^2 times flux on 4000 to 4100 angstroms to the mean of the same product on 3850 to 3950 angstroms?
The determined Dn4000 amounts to 1.13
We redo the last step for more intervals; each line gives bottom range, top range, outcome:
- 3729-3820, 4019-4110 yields 1.21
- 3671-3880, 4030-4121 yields 1.16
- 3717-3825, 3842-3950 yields 0.91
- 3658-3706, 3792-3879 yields 1.36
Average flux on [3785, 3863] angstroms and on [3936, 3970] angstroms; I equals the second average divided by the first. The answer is 0.98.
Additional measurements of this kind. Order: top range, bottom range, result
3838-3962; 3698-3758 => 0.77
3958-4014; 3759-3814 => 1.02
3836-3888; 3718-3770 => 0.72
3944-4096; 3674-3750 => 0.87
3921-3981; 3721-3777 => 0.70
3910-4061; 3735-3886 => 1.07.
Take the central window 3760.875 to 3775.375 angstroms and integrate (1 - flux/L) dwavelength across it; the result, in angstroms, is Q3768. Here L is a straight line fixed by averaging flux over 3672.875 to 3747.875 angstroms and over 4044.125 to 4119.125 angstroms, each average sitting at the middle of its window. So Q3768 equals 4.0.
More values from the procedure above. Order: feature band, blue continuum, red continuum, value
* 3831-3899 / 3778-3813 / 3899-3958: 2.4 angstroms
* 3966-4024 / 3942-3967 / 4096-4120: -2.7 angstroms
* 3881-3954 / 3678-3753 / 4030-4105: 8.2 angstroms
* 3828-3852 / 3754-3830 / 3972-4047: 2.2 angstroms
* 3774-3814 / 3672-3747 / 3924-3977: 3.8 angstroms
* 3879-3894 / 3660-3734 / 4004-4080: 3.2 angstroms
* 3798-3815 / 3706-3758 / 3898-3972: 3.6 angstroms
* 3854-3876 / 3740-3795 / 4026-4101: -3.7 angstroms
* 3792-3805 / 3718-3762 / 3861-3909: 4.8 angstroms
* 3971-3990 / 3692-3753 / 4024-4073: 3.6 angstroms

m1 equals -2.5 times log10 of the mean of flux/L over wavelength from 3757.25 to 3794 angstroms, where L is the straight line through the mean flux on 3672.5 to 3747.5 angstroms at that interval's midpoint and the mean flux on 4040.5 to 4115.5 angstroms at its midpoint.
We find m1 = 0.20 mag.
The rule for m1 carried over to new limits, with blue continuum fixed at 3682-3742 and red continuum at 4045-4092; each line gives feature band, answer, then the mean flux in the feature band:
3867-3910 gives 0.20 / 19.9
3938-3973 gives 0.17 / 19.7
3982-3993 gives 0.11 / 20.5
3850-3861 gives 0.16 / 21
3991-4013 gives 0.00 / 22.5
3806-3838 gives 0.19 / 21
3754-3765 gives 0.45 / 17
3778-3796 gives 0.16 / 21.9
